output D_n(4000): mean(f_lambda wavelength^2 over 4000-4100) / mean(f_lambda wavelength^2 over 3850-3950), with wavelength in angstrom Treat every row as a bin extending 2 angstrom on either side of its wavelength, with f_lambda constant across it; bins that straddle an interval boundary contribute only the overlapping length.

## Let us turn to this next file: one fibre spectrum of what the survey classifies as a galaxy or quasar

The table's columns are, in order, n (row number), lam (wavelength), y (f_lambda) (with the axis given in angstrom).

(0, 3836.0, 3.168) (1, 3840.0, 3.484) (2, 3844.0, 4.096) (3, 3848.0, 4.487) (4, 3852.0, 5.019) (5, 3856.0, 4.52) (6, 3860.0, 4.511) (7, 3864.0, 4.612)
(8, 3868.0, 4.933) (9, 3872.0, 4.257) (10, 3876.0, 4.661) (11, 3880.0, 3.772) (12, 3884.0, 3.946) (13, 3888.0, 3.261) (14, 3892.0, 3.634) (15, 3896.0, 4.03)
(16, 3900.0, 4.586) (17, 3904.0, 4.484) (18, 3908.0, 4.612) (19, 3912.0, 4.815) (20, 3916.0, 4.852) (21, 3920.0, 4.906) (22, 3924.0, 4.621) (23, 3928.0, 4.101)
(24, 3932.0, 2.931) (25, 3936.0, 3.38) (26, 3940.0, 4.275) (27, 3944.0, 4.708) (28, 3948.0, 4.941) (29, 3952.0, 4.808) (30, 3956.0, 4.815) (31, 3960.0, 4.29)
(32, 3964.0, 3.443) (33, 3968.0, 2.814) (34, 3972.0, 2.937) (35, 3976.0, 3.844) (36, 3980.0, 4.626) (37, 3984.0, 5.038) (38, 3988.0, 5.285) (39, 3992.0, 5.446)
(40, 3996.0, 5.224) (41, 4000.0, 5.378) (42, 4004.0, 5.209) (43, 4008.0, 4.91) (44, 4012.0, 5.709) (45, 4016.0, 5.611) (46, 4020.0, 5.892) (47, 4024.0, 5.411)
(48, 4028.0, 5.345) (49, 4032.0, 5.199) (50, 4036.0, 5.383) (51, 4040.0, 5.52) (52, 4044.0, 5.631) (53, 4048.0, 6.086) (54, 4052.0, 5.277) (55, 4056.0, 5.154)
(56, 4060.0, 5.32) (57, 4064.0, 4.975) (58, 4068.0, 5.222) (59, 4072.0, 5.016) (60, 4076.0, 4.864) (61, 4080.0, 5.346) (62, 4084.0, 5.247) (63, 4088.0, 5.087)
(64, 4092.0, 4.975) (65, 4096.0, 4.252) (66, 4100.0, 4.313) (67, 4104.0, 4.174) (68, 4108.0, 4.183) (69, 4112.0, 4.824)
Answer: 1.31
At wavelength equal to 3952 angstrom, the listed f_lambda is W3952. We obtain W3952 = 4.808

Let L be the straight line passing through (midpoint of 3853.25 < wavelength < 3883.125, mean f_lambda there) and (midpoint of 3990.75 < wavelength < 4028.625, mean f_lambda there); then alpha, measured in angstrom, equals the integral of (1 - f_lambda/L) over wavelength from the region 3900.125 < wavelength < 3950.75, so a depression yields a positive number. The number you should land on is 4.6 angstrom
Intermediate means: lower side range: 4.46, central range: 4.4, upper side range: 5.42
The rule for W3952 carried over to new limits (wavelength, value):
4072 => 5.016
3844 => 4.096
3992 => 5.446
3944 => 4.708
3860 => 4.511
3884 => 3.946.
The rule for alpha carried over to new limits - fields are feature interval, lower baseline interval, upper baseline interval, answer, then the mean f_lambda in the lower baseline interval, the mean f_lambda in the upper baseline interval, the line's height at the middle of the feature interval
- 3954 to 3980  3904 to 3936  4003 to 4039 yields 5.8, 4.35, 5.42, 4.84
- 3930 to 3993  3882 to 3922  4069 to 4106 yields 3.9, 4.31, 4.82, 4.48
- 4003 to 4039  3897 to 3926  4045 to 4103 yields -3.4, 4.67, 5.07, 4.94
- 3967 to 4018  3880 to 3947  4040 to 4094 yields -0.6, 4.19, 5.26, 4.74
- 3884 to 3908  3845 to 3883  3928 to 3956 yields 1.8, 4.5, 4.21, 4.38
